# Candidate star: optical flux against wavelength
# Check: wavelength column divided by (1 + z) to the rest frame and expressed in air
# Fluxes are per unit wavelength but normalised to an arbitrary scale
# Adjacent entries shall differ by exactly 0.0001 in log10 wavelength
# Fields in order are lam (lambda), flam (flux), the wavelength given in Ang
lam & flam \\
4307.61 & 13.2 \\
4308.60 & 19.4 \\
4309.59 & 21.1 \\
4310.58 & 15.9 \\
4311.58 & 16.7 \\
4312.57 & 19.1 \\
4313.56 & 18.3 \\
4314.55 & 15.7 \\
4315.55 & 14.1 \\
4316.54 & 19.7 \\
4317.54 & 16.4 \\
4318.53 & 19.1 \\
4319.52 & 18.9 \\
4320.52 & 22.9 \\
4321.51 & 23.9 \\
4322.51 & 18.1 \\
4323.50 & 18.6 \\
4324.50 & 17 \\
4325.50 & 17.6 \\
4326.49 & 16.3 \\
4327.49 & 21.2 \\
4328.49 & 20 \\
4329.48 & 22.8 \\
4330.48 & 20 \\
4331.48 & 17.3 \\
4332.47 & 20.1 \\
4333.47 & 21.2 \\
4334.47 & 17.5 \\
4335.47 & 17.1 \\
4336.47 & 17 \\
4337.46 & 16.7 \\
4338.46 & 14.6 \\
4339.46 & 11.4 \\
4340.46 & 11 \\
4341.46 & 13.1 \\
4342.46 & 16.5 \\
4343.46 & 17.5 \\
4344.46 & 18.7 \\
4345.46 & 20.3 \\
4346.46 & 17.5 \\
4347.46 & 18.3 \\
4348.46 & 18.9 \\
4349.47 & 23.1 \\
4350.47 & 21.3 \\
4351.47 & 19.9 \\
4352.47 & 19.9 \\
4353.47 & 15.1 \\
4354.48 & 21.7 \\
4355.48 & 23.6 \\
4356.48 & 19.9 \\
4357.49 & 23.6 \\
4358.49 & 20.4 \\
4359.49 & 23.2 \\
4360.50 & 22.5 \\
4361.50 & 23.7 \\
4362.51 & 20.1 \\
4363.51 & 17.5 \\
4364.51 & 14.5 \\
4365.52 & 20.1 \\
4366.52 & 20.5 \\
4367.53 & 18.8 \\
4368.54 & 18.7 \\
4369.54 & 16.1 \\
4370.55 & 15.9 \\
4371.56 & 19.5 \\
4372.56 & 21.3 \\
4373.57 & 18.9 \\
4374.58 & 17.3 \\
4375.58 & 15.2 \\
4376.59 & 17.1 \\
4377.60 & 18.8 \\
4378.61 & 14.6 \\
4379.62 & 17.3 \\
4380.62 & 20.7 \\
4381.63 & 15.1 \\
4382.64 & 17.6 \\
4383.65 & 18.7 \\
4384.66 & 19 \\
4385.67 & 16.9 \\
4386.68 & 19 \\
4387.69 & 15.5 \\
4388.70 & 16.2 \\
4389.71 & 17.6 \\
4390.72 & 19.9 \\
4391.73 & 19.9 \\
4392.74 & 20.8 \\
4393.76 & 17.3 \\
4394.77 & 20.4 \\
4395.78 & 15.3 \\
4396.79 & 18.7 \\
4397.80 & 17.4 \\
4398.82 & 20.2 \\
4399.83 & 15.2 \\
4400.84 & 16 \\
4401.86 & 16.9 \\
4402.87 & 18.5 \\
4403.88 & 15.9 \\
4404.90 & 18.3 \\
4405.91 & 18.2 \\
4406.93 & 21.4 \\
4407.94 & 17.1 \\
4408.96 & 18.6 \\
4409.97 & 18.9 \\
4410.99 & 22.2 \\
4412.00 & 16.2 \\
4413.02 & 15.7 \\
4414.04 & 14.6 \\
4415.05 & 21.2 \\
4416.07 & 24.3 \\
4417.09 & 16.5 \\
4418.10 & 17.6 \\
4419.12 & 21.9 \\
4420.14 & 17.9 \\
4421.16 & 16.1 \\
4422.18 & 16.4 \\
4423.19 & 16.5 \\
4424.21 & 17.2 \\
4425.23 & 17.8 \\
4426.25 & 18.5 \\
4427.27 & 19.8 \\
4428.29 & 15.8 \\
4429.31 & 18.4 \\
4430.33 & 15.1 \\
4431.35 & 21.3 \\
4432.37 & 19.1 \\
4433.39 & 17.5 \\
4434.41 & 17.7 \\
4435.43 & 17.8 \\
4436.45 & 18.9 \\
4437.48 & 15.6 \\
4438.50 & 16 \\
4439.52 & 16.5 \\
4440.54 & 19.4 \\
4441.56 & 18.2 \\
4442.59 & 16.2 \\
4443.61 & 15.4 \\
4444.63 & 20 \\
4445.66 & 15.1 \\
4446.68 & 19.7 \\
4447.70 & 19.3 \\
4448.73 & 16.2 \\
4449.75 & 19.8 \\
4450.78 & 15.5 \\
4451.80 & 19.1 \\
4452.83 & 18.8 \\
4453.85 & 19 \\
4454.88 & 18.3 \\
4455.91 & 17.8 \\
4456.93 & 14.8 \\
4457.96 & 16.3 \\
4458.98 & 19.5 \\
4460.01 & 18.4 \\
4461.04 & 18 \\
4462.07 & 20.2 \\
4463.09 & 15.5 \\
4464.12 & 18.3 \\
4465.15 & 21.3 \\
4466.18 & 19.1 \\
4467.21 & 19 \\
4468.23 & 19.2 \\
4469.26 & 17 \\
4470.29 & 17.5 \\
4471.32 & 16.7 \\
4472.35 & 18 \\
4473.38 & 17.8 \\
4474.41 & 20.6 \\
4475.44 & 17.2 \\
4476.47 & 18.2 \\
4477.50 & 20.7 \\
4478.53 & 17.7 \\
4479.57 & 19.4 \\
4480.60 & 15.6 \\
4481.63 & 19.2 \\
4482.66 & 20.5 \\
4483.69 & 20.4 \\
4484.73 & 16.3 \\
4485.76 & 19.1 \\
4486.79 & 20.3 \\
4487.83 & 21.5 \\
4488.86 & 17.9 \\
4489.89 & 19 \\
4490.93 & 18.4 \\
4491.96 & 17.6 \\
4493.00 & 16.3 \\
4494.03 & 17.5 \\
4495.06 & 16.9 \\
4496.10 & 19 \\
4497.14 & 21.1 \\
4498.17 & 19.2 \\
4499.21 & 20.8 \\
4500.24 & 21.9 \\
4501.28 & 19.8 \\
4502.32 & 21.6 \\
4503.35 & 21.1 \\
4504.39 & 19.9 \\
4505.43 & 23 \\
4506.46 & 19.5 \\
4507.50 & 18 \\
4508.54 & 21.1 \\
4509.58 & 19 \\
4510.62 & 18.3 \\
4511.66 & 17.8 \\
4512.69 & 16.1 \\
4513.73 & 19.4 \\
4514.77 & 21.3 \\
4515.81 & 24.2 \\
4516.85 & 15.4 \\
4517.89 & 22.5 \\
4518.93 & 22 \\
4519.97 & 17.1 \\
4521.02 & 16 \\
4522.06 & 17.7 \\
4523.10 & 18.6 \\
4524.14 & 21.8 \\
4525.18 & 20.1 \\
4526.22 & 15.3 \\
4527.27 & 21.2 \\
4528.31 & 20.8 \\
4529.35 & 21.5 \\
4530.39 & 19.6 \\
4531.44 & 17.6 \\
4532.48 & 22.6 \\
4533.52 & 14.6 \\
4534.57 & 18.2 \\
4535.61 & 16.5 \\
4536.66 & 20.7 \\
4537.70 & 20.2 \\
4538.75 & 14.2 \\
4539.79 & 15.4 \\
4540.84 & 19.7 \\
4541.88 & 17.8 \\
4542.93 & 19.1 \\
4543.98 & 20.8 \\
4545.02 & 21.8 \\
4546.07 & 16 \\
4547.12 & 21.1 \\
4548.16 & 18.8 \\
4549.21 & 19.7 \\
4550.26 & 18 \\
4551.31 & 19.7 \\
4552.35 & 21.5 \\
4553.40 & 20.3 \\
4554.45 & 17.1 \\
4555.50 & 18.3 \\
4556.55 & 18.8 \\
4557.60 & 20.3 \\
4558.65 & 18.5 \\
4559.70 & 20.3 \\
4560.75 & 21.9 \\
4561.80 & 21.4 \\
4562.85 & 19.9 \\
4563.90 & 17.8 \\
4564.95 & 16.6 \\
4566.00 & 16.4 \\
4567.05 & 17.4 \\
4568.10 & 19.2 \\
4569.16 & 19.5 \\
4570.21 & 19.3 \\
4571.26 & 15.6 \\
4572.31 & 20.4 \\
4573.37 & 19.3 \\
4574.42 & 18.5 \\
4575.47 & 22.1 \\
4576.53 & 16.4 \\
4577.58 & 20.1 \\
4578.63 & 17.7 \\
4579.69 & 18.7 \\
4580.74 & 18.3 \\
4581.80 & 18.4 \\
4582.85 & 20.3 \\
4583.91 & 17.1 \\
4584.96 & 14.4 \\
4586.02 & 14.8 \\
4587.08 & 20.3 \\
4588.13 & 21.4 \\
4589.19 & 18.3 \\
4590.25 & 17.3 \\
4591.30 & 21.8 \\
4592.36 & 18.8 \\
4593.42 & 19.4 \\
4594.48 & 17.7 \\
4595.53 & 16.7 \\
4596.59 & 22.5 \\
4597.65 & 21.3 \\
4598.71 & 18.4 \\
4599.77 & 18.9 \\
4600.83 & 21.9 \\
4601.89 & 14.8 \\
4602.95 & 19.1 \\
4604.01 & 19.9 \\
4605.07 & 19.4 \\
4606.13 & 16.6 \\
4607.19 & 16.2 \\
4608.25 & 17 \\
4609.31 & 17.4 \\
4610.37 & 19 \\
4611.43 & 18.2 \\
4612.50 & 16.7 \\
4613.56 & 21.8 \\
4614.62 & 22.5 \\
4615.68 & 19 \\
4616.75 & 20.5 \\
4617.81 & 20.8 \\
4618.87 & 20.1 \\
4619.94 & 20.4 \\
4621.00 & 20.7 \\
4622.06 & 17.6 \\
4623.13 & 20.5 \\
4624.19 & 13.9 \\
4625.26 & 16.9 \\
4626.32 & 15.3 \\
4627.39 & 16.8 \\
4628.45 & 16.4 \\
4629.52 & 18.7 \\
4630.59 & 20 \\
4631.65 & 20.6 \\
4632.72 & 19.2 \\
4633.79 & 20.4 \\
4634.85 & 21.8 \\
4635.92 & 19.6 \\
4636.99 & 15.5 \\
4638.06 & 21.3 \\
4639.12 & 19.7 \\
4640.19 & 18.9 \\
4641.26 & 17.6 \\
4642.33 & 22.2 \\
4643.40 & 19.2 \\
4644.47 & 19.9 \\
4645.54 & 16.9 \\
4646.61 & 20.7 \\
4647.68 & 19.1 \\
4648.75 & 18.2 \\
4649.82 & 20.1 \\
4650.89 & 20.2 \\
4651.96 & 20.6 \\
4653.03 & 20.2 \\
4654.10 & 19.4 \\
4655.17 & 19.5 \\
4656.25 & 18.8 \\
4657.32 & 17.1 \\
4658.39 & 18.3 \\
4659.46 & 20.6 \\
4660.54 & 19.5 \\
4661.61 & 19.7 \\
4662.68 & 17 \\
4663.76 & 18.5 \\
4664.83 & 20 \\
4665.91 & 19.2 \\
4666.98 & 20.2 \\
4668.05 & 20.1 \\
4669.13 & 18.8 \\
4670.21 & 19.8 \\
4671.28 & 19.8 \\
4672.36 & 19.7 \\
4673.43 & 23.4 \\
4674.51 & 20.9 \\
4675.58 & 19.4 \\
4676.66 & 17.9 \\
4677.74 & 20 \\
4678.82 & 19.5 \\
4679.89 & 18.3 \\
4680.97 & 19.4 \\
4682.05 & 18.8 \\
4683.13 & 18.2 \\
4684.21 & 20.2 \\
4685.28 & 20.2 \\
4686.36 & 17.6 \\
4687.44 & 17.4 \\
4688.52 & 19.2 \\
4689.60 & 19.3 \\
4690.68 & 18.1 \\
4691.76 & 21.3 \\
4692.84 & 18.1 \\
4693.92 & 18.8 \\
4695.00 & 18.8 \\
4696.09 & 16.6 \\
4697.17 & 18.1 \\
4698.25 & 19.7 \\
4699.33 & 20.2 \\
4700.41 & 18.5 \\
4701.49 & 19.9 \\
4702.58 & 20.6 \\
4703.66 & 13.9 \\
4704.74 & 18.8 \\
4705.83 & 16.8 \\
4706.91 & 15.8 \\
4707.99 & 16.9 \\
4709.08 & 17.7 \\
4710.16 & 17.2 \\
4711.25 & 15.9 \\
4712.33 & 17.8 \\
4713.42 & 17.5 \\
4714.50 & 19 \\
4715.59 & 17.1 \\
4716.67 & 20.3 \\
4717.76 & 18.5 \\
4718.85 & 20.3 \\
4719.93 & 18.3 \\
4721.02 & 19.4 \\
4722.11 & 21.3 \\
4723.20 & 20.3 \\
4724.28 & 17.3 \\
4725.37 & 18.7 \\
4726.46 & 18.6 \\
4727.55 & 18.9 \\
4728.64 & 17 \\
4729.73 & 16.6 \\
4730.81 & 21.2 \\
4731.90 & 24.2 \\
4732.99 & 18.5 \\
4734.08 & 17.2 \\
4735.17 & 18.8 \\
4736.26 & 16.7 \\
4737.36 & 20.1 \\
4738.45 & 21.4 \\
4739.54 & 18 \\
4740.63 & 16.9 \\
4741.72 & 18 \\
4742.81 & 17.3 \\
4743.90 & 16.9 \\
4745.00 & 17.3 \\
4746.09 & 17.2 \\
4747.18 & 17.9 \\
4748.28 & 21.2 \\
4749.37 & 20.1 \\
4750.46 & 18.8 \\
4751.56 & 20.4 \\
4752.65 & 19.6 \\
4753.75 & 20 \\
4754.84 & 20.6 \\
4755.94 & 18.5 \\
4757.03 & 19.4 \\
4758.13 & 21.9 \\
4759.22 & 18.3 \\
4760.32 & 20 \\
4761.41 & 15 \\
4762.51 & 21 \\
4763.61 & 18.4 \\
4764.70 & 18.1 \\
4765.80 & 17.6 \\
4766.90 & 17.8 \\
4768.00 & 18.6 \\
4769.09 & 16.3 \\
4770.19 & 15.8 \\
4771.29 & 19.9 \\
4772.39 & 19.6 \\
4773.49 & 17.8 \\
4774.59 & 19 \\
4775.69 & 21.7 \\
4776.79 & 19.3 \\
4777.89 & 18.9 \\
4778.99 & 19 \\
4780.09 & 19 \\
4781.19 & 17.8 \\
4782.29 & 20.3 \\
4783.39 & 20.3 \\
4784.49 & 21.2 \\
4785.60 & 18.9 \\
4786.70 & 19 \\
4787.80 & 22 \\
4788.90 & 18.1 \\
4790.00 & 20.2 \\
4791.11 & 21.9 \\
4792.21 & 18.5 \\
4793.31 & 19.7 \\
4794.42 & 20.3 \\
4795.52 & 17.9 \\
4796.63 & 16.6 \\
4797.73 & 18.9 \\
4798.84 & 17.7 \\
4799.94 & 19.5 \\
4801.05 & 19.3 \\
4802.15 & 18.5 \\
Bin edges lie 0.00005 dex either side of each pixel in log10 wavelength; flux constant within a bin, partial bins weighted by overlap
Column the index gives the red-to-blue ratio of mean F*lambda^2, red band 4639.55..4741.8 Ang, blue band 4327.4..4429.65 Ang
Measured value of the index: 1.2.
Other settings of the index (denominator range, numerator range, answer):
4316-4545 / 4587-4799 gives 1.15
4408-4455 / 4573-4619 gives 1.13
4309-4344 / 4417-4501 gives 1.09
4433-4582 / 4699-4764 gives 1.10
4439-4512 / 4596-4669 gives 1.10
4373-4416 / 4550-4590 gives 1.13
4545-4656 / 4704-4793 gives 1.06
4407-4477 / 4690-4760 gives 1.17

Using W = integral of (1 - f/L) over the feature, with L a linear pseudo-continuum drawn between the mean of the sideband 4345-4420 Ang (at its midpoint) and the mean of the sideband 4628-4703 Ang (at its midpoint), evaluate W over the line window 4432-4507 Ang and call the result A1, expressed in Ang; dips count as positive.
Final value 1.59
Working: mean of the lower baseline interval 18.7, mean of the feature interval 18.5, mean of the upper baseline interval 19.3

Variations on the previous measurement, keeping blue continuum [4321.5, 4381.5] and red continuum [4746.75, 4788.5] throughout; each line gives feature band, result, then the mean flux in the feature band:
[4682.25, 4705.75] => 0.5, 18.7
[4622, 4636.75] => 0.5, 18.4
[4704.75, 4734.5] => 1.0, 18.5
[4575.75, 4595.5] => 0.6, 18.4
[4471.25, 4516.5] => -1.0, 19.2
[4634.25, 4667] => -0.5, 19.3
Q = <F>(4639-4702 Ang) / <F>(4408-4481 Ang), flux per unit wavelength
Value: 1.1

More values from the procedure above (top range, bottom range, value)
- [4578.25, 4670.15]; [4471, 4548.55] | 0.99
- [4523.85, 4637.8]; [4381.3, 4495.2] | 1.04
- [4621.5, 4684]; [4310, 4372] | 1.03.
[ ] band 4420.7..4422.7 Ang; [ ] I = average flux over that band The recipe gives 16.3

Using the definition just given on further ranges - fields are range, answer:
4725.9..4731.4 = 18.5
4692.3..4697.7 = 18.1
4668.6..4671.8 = 19.5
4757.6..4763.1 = 19.2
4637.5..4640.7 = 20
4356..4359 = 21.3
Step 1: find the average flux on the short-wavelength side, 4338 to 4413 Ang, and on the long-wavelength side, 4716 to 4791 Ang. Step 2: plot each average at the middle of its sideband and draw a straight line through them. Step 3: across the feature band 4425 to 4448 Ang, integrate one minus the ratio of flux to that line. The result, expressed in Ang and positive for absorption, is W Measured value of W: 0.8 Ang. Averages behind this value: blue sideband 18.3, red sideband 19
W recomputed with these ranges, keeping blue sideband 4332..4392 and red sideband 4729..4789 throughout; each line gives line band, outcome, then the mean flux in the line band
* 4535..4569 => -0.45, 18.9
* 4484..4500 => -0.19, 18.8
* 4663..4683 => -0.79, 19.6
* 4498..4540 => -1.62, 19.3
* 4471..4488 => -0.17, 18.7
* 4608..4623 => -0.58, 19.5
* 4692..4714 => 1.12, 17.9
